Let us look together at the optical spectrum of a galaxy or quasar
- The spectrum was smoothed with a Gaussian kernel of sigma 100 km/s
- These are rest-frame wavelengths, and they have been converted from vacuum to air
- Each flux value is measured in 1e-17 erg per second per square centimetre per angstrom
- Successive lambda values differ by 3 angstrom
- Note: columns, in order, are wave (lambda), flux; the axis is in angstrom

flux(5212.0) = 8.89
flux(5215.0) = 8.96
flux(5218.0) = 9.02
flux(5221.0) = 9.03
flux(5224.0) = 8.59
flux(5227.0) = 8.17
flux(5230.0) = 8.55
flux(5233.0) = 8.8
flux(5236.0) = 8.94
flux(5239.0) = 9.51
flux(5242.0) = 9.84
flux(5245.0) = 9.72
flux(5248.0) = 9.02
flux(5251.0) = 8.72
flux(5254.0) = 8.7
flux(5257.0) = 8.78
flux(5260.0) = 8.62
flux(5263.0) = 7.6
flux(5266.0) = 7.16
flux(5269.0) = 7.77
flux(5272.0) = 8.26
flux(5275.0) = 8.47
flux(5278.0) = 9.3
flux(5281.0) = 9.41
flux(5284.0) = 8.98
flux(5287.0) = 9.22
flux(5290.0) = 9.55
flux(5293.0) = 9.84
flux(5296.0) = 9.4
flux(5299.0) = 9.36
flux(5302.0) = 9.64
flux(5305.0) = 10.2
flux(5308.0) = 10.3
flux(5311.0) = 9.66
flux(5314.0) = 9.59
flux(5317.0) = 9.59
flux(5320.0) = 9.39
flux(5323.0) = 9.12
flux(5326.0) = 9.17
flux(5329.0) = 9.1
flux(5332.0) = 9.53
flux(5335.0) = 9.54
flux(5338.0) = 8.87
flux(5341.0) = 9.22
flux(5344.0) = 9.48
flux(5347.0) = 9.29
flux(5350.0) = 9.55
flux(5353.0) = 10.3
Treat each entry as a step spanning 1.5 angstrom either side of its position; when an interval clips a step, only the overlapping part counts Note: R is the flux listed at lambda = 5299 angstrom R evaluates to 9.36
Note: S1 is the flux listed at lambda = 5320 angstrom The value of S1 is 9.39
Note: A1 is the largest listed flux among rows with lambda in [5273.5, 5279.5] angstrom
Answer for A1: 9.3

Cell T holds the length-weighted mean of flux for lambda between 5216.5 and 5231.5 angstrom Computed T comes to 8.67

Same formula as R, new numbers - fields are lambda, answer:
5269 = 7.77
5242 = 9.84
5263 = 7.6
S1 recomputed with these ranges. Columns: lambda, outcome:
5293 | 9.84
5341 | 9.22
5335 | 9.54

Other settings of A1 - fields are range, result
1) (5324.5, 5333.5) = 9.53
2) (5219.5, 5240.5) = 9.51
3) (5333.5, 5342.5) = 9.54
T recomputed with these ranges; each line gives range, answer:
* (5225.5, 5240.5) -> 8.79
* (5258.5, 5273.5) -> 7.88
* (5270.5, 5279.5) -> 8.68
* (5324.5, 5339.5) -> 9.24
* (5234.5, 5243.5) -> 9.43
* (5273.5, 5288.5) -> 9.08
